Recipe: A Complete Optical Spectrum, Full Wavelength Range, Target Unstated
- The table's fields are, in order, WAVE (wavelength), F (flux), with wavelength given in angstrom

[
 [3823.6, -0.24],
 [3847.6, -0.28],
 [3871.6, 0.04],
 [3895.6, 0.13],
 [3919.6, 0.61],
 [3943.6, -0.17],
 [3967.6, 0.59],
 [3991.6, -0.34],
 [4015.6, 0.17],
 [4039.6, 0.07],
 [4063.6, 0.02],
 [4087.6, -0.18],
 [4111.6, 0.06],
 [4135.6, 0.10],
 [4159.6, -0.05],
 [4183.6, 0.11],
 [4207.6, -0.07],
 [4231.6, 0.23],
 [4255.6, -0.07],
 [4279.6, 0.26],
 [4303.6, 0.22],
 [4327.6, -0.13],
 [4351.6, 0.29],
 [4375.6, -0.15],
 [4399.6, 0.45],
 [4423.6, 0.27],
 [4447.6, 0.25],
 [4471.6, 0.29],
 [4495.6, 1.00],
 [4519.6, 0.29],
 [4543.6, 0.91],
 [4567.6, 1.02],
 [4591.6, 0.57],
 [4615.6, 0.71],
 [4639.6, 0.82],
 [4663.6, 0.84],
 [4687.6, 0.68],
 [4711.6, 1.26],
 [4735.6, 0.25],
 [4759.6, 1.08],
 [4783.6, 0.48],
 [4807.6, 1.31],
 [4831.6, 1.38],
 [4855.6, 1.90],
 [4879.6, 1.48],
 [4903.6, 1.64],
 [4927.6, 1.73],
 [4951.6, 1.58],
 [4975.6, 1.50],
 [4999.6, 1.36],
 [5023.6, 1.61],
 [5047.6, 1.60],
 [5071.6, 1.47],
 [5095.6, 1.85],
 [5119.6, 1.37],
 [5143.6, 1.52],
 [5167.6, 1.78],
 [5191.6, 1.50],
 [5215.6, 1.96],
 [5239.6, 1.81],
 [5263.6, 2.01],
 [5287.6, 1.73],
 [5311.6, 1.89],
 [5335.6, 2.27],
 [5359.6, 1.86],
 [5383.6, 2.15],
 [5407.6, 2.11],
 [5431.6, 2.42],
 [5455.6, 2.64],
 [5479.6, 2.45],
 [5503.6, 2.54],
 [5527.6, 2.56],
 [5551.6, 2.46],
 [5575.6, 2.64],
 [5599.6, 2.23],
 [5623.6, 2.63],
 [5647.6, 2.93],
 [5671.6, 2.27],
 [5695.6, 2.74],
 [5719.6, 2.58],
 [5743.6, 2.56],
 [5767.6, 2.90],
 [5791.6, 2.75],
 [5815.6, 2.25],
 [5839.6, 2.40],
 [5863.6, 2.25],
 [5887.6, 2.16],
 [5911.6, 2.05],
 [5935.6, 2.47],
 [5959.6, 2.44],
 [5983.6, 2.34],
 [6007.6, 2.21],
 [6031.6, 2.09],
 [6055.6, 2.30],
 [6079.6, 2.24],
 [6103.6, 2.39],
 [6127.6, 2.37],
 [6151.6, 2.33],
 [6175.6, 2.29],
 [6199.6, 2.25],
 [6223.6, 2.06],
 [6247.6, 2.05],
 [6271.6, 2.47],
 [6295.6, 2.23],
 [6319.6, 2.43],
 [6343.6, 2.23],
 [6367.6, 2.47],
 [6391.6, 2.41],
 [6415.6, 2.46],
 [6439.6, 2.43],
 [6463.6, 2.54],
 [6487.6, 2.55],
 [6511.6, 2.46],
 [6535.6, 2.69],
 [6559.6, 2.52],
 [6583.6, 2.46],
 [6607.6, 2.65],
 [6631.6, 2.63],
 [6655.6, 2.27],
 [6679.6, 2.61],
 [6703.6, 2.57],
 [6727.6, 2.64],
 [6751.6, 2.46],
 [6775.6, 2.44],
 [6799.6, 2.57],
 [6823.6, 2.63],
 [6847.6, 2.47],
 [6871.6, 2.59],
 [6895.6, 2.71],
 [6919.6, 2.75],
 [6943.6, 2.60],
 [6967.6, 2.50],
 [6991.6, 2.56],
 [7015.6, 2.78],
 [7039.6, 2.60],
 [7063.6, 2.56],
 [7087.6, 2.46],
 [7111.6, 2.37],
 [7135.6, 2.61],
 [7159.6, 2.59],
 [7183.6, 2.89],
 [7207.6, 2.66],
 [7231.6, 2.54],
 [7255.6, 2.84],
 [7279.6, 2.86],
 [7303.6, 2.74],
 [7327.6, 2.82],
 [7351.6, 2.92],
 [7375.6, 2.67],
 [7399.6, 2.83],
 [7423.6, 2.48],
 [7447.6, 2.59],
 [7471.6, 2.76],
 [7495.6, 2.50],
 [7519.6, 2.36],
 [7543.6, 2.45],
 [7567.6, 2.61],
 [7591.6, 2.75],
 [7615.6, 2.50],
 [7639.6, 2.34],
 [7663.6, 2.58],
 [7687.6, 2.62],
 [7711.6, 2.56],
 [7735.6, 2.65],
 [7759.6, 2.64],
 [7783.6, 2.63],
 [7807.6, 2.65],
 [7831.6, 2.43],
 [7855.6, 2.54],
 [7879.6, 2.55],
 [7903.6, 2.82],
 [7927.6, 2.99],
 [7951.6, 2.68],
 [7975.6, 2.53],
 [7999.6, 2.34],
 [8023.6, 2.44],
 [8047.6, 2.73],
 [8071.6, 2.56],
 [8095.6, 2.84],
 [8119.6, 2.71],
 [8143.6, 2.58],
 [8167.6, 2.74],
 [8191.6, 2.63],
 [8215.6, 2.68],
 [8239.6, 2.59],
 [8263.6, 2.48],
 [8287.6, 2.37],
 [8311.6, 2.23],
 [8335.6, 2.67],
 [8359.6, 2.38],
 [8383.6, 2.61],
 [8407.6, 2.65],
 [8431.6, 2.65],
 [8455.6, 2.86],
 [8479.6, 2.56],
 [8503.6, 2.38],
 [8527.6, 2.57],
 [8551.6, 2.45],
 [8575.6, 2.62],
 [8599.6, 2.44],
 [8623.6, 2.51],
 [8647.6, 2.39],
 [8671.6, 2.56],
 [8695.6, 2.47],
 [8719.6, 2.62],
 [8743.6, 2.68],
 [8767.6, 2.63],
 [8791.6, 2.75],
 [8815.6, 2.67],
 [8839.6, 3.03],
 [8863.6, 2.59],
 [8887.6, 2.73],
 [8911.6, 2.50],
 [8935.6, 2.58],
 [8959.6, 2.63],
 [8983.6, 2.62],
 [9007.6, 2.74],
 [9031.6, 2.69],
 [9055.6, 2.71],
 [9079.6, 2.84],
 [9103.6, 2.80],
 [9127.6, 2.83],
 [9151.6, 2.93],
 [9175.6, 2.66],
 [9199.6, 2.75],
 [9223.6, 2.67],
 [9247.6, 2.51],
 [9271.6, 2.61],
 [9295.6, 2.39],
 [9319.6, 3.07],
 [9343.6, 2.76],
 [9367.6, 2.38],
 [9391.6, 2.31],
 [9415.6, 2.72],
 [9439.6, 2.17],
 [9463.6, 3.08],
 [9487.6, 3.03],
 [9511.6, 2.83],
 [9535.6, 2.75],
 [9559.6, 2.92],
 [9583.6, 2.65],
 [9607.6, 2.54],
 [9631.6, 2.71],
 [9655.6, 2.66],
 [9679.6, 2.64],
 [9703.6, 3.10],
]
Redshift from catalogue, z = 0.21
